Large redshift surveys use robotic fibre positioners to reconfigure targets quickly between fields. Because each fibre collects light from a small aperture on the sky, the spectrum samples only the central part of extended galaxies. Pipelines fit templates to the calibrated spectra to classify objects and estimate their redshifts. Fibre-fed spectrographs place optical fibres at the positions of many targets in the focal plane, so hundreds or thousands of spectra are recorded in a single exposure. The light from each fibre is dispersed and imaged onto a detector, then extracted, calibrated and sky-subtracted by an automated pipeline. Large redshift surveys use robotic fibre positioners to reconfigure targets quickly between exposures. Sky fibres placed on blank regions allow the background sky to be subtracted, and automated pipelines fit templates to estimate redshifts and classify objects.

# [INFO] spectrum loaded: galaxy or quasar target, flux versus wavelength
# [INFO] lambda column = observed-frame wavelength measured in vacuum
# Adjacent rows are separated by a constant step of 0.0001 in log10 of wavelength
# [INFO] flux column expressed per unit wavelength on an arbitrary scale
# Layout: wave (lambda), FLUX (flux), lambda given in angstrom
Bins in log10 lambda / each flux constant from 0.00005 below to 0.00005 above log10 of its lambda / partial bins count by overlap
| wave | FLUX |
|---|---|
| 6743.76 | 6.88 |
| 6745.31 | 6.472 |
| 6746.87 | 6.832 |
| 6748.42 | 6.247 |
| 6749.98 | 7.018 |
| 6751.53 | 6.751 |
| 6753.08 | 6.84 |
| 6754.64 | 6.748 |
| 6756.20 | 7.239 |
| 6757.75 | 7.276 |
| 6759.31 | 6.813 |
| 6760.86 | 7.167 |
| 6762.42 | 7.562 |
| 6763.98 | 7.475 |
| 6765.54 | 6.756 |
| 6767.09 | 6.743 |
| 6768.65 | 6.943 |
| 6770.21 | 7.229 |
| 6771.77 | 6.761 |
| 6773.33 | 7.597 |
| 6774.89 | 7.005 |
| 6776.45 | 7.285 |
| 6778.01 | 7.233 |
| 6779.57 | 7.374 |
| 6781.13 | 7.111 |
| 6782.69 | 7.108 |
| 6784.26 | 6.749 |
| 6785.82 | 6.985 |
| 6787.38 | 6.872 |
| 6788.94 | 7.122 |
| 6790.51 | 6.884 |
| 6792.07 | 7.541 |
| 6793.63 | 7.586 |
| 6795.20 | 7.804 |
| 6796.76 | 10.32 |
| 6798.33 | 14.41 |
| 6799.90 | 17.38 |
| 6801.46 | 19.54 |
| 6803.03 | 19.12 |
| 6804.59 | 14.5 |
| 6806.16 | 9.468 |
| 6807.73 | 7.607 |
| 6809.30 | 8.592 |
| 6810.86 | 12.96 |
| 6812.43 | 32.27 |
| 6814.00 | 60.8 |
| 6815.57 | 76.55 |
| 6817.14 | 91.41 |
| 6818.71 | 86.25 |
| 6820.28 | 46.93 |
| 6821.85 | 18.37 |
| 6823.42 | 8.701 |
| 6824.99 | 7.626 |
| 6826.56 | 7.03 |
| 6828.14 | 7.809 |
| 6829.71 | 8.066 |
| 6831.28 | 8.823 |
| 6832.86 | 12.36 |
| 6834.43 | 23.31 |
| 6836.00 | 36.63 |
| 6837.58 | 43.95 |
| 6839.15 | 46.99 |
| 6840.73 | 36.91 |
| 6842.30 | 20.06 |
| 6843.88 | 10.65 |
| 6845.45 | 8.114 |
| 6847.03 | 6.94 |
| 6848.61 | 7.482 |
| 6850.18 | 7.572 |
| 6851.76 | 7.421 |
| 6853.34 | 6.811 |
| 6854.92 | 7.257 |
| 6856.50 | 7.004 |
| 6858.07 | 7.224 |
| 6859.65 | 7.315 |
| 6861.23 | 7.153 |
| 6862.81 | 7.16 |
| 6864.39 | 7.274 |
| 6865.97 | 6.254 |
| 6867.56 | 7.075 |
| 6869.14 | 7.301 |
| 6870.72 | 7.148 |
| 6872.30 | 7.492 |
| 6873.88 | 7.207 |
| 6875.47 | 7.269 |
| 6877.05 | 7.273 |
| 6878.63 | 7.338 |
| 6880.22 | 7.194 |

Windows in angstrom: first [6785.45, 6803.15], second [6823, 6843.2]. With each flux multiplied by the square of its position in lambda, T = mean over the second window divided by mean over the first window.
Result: 2.0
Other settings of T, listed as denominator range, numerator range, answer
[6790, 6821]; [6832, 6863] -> 0.58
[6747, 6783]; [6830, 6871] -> 2.02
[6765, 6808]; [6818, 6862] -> 2.01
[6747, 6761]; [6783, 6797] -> 1.09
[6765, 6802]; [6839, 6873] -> 1.26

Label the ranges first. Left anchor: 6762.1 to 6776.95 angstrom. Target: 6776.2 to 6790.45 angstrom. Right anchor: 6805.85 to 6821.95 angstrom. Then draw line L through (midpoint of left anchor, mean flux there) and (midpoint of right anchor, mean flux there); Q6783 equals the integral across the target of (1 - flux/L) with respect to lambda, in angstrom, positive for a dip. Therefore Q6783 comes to 8.5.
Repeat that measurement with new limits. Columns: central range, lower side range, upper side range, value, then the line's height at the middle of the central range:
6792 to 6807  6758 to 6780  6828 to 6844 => 2.1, 15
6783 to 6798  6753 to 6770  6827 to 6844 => 6.4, 13.5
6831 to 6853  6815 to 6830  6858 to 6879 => 4.6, 23.9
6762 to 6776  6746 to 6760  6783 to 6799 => 0.5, 7.4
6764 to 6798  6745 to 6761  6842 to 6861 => -0.5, 7.27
